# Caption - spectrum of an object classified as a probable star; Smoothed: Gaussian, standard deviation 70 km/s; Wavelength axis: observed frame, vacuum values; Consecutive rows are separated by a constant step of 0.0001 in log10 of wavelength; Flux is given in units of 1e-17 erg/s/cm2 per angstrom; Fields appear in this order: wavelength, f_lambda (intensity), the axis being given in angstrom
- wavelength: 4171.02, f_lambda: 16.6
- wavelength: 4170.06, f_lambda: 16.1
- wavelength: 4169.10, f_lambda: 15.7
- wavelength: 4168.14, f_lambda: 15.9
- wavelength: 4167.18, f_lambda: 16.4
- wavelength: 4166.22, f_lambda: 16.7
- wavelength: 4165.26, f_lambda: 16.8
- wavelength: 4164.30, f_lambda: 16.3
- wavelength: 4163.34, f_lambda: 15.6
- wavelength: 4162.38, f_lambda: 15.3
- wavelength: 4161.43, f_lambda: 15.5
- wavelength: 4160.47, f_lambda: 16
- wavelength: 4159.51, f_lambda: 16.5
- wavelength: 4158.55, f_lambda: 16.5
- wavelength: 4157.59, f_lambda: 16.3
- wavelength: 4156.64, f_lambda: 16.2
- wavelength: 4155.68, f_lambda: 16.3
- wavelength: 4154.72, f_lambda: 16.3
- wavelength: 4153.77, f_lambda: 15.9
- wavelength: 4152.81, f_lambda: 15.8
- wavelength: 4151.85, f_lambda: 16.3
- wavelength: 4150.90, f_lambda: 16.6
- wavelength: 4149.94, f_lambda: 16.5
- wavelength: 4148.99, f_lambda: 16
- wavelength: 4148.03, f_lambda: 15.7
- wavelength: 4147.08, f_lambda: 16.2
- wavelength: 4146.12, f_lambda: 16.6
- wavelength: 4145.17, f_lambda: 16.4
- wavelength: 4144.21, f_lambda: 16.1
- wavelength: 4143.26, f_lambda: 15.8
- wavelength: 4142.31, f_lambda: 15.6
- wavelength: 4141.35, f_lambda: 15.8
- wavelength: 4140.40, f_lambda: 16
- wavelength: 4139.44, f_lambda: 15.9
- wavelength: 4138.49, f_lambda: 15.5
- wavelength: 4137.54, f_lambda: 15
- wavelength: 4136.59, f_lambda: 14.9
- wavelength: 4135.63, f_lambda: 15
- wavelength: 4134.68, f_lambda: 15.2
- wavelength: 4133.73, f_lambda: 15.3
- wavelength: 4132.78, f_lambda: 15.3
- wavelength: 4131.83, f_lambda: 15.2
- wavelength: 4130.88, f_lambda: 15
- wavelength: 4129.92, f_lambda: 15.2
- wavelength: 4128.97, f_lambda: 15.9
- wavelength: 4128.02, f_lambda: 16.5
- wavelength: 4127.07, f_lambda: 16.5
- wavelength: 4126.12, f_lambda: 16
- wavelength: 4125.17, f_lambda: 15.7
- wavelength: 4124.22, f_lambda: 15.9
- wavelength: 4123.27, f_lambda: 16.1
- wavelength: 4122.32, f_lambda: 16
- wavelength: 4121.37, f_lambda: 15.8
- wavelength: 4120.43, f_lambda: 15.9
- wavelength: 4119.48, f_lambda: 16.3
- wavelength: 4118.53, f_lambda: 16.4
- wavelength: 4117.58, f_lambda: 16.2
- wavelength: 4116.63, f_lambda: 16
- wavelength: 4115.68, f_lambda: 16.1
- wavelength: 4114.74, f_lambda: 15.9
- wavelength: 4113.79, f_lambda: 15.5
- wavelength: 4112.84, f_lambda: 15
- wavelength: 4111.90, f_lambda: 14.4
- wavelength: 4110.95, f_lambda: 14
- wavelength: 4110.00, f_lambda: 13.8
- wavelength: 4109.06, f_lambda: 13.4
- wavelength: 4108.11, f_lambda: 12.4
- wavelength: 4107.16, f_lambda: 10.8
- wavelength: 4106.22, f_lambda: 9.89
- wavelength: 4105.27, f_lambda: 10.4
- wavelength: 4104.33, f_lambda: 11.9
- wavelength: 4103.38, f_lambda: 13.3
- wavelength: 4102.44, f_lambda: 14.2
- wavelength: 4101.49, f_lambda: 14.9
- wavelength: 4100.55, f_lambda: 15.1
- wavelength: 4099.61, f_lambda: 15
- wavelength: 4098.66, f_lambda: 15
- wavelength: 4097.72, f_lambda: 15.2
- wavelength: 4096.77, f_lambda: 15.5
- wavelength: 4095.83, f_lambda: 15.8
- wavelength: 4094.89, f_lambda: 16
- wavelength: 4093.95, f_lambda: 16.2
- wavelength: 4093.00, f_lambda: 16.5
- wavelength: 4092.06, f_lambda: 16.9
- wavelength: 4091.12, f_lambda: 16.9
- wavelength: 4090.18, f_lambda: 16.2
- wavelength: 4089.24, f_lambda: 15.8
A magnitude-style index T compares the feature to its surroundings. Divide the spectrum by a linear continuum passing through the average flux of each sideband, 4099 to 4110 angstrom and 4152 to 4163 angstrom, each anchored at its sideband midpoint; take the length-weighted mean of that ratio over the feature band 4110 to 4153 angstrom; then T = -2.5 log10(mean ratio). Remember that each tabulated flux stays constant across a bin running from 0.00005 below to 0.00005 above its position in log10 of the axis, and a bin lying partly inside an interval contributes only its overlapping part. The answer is -0.09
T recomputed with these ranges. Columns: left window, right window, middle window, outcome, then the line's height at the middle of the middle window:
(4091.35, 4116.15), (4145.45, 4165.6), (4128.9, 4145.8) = 0.002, 15.5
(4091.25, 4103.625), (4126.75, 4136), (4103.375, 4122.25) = 0.090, 15.5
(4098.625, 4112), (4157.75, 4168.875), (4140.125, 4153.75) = -0.056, 15.3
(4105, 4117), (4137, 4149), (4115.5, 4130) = -0.111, 14.5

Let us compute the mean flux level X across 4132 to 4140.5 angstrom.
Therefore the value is 15.3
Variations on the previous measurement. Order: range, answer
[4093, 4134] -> 14.9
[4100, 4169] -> 15.4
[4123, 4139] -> 15.5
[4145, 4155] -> 16.2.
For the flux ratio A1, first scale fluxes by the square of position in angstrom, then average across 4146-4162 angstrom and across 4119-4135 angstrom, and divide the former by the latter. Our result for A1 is 1.04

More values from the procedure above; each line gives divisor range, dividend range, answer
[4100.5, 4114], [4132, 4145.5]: 1.20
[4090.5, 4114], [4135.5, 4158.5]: 1.14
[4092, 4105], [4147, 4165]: 1.11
